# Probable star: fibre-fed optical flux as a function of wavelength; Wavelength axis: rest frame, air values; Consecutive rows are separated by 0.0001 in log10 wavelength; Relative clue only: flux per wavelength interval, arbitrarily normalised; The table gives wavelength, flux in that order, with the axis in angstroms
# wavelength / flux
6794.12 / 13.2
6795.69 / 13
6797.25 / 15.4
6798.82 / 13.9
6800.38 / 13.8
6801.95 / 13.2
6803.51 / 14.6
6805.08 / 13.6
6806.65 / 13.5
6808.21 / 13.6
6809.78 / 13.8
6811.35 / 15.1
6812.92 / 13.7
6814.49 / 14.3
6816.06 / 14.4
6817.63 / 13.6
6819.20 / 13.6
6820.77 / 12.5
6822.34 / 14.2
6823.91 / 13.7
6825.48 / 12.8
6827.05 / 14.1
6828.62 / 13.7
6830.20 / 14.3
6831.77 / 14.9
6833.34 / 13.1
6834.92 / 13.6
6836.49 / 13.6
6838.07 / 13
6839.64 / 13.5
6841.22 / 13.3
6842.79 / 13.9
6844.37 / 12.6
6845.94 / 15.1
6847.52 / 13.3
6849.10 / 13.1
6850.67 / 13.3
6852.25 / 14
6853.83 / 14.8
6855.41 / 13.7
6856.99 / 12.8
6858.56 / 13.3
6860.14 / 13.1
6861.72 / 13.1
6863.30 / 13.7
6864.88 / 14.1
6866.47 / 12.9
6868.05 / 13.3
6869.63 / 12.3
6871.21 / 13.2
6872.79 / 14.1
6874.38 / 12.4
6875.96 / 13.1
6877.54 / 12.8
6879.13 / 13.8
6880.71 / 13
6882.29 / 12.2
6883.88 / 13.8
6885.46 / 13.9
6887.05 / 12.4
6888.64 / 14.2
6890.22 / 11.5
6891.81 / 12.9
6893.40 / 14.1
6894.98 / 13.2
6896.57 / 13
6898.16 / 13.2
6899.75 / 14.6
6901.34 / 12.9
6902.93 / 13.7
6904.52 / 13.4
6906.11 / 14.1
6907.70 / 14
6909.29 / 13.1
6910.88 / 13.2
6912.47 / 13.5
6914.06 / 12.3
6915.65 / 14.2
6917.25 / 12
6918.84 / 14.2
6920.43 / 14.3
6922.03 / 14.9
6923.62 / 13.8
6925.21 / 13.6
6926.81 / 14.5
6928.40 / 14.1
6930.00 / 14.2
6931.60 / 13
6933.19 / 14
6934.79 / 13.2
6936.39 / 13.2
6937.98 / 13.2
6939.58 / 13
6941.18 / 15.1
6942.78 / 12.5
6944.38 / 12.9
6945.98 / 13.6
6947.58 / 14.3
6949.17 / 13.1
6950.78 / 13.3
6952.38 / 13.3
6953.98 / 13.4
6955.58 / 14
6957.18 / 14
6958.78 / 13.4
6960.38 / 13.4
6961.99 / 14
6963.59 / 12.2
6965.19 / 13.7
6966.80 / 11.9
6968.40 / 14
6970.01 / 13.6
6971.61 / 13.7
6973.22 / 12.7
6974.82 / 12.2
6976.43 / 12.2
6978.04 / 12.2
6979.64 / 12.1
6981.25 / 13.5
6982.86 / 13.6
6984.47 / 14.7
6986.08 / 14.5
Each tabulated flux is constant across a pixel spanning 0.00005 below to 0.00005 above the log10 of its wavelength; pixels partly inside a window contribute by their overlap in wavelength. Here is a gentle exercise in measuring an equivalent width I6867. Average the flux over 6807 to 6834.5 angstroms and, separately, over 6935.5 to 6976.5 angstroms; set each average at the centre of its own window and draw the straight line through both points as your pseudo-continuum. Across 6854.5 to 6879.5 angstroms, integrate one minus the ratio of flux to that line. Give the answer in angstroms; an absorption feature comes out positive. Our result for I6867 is 0.8 angstroms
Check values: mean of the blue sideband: 13.8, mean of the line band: 13.2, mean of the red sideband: 13.3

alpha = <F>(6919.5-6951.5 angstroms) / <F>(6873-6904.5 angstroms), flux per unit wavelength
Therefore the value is 1.04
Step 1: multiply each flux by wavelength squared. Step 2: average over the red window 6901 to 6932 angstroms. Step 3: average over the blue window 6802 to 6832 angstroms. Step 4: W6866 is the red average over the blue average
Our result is 1.02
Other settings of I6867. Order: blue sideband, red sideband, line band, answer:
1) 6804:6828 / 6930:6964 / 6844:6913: 1.3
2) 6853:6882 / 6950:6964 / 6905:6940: -0.6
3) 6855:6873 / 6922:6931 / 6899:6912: 0.2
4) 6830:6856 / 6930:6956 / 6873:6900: 0.8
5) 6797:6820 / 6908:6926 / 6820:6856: 0.5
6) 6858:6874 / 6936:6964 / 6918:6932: -0.7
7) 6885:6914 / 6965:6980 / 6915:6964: -2.1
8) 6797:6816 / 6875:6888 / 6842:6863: -0.1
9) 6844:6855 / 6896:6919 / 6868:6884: 0.7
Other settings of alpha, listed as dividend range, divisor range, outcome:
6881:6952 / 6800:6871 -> 0.99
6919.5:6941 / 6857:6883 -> 1.05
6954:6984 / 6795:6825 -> 0.95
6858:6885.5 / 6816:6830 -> 0.97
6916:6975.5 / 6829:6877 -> 1.00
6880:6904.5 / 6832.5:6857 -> 0.98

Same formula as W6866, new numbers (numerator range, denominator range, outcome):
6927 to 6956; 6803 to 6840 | 1.02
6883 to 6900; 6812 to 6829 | 0.99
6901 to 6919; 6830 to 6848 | 1.00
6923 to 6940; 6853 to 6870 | 1.04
